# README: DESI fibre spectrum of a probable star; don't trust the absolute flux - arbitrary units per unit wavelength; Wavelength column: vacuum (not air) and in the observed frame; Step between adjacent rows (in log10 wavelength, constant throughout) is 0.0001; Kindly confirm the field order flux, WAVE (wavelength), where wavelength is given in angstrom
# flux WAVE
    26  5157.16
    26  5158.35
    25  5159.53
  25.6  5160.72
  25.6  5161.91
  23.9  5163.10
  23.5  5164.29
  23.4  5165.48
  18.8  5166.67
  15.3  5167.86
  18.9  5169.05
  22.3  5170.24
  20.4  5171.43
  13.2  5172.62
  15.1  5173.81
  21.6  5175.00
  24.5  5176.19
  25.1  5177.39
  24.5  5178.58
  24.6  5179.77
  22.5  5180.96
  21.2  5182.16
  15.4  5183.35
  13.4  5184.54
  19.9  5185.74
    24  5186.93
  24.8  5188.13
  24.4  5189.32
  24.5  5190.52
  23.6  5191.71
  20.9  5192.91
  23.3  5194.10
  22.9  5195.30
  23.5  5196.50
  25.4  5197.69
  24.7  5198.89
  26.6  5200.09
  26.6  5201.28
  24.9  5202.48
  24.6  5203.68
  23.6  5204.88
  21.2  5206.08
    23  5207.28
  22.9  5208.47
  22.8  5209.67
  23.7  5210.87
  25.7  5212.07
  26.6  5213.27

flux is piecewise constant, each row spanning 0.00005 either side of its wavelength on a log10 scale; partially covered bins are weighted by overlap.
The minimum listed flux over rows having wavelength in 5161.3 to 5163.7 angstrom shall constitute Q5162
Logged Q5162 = 23.9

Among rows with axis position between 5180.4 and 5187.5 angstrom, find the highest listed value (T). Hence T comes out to 24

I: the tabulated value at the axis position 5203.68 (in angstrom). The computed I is 24.6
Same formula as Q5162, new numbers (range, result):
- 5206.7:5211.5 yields 22.8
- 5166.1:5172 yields 15.3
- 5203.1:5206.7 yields 21.2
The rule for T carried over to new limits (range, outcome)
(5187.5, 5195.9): 24.8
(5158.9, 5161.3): 25.6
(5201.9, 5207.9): 24.9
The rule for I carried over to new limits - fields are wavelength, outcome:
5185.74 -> 19.9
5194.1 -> 23.3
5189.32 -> 24.4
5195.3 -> 22.9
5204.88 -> 23.6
